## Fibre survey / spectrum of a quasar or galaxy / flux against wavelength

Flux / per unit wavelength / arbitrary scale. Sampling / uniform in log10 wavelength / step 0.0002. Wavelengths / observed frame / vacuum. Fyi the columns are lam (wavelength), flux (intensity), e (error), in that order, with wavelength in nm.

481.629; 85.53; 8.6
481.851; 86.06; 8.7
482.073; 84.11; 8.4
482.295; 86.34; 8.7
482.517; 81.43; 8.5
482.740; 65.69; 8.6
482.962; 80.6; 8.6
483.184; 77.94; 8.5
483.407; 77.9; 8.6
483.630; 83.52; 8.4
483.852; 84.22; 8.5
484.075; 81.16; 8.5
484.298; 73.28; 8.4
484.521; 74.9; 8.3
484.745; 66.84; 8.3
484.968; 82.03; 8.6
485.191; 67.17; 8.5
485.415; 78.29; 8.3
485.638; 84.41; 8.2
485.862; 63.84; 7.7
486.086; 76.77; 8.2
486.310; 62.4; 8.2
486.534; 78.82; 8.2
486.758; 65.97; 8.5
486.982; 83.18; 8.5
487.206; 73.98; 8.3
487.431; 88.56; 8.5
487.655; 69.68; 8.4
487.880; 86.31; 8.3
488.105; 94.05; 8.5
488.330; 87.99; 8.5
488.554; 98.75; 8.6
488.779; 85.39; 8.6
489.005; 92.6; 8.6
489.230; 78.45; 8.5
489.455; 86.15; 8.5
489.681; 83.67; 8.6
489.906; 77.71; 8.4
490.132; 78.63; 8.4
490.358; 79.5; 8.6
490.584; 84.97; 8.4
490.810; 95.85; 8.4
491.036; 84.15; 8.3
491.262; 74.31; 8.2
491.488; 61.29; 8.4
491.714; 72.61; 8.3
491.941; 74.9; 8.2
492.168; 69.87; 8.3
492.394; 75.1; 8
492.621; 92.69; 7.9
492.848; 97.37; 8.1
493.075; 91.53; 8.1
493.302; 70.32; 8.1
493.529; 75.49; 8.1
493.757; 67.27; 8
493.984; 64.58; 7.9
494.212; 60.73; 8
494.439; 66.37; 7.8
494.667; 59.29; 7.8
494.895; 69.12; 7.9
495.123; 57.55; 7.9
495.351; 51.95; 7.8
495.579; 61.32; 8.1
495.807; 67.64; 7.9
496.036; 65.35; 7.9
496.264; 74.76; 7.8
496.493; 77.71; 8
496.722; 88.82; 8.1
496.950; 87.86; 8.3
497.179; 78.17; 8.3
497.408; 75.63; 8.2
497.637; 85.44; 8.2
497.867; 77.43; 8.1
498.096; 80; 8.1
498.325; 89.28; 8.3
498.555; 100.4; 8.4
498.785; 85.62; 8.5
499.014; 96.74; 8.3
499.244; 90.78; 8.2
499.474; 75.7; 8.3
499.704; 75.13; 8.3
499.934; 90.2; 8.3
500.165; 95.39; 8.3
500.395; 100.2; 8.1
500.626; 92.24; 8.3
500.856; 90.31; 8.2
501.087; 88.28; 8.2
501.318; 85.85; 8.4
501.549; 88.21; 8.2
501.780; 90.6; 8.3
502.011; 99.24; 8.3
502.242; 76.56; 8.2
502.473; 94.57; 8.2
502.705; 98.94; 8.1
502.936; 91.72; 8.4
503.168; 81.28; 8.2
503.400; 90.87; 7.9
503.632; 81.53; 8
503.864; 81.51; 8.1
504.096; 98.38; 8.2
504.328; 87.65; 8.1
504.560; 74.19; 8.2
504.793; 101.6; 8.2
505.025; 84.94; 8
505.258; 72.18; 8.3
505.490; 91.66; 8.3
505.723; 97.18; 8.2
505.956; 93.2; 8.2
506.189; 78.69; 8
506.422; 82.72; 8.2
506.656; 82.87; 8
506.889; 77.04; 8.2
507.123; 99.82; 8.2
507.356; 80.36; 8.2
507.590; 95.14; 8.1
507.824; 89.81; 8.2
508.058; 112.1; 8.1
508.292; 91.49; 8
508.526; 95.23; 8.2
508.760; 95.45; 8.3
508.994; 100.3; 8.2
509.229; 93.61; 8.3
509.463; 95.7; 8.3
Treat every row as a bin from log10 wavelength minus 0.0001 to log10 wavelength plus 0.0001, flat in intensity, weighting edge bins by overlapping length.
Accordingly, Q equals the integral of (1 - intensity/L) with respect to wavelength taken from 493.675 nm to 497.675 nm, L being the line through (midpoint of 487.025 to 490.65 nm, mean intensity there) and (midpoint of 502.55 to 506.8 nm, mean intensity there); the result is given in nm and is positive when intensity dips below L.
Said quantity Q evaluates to 0.74 nm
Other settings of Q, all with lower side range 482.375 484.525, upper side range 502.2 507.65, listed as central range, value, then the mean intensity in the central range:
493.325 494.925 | 0.32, 66.2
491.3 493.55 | 0.11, 78.1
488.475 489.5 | -0.09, 88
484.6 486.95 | 0.19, 73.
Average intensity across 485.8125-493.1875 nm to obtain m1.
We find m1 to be 81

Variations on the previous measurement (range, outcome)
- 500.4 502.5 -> 89.9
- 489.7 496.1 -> 73.3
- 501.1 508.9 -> 89.2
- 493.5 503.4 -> 80.9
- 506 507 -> 81.3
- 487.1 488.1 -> 81.2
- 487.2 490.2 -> 84.9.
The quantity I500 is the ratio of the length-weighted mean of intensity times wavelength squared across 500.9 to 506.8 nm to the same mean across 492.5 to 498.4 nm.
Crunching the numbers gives 1.22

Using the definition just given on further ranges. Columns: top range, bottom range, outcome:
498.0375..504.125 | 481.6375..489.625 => 1.19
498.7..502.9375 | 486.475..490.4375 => 1.14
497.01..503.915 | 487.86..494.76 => 1.14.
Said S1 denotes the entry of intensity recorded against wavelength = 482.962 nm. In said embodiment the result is 80.6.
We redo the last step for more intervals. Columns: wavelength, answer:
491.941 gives 74.9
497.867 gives 77.43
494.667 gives 59.29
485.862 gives 63.84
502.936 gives 91.72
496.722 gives 88.82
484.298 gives 73.28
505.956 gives 93.2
